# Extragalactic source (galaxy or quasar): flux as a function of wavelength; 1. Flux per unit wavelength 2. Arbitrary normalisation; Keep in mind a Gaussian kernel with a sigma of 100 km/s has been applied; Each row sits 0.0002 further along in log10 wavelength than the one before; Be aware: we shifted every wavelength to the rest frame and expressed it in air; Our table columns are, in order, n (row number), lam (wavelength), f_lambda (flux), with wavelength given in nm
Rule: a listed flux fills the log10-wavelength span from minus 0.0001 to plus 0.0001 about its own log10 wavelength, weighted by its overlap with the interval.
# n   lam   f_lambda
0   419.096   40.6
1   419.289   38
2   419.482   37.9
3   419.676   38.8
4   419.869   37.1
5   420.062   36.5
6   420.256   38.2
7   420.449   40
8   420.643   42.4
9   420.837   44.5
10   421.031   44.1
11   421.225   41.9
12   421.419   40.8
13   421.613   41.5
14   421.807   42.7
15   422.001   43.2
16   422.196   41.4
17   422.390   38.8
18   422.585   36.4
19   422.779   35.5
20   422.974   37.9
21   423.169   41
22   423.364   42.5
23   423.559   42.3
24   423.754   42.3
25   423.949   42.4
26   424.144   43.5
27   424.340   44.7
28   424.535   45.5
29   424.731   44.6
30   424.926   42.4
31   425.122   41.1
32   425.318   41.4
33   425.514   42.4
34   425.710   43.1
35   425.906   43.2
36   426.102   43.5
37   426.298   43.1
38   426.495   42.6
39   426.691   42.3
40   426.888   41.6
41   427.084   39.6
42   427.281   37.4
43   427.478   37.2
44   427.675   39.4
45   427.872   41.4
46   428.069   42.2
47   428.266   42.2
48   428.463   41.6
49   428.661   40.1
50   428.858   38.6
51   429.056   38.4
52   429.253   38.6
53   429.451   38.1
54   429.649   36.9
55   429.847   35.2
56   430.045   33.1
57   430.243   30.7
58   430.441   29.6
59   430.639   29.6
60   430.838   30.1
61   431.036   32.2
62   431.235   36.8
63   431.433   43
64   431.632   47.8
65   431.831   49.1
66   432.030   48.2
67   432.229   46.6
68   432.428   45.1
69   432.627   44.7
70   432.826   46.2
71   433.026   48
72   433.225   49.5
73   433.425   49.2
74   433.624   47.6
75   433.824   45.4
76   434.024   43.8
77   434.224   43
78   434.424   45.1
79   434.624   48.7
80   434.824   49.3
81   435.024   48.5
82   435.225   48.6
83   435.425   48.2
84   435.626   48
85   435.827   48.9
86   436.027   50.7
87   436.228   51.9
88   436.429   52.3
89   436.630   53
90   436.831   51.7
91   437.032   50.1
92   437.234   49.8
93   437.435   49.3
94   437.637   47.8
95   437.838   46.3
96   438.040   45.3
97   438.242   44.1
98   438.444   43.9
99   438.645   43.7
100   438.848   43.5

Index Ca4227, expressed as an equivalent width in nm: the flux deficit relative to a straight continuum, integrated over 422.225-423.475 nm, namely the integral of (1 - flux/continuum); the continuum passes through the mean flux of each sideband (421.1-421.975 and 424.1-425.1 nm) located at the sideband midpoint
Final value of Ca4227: 0.11 nm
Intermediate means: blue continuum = 41.9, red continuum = 43.9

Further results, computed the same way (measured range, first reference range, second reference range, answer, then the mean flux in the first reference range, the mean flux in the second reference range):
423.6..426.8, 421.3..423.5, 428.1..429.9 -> -0.26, 40.2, 39.1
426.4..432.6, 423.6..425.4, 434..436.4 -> 0.84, 43.1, 48.2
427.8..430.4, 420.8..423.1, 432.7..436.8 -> 0.40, 40.6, 48.3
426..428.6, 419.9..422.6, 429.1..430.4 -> -0.29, 40.9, 35.3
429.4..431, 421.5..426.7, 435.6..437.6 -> 0.46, 41.9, 50.6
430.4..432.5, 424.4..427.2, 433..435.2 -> 0.26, 42.6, 47.1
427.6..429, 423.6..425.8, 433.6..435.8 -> 0.12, 43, 47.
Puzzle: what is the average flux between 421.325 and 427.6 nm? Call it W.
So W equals 41.5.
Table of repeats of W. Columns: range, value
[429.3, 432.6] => 38.4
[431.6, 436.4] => 47.7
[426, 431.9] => 38.7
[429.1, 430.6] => 34.5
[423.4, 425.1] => 43.3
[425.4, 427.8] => 41.3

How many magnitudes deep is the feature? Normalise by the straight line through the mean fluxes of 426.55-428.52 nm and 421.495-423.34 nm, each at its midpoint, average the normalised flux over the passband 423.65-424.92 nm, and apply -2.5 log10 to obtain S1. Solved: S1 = -0.09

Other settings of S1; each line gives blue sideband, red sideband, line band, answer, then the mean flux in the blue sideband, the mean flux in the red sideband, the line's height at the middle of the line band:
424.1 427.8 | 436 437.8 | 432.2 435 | 0.031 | 42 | 50.6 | 48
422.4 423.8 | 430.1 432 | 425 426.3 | -0.102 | 39.5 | 36.9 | 38.7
